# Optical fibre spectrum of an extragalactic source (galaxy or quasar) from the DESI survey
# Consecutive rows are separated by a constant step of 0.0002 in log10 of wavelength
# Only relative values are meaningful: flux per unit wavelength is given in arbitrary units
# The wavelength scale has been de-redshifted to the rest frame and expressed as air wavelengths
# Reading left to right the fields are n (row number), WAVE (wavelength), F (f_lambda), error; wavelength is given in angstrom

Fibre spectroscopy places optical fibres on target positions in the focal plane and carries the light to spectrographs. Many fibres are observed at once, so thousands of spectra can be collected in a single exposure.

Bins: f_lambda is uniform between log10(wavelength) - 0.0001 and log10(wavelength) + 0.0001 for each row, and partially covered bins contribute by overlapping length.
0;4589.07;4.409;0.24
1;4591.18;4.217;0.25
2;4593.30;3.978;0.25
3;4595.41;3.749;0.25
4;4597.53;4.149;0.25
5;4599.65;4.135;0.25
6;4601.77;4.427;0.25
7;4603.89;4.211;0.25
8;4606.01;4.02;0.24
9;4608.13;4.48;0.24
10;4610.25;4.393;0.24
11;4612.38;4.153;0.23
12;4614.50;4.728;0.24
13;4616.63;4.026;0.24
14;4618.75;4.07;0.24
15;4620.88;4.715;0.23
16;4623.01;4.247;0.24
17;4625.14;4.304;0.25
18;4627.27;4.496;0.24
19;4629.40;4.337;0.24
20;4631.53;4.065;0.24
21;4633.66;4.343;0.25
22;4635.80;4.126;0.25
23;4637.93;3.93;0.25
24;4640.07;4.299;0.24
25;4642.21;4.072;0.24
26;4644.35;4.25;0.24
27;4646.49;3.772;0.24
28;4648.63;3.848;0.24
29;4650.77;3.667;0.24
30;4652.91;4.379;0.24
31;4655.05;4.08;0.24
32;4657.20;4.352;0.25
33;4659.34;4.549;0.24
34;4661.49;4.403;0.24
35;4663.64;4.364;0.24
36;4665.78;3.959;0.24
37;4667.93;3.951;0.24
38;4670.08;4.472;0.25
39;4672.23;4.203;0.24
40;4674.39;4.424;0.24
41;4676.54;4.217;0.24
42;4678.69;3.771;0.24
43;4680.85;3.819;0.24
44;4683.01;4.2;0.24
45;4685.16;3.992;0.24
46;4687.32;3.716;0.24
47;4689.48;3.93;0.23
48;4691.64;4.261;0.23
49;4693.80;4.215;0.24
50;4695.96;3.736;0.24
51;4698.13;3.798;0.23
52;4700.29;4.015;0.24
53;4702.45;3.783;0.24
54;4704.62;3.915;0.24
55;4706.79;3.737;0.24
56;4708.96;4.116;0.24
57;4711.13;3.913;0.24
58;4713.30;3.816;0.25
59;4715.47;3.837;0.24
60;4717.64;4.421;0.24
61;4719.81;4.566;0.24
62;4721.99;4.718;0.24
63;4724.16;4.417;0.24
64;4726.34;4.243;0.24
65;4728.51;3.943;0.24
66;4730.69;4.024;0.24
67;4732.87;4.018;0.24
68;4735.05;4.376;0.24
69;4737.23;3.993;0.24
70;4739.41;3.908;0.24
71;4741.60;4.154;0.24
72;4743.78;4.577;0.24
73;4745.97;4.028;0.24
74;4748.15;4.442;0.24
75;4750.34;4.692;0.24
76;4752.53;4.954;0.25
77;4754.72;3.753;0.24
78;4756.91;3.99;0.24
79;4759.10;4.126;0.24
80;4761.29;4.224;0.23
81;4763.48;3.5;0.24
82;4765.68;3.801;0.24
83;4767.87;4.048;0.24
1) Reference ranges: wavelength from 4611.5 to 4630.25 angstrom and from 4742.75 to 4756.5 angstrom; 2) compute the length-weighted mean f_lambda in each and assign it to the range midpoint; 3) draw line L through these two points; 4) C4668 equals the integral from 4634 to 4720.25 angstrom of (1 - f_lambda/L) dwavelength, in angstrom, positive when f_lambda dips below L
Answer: 5.8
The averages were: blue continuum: 4.34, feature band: 4.07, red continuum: 4.38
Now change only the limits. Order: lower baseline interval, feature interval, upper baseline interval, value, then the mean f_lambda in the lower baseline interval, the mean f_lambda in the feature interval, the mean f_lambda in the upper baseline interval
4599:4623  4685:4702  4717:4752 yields 1.4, 4.31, 3.95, 4.29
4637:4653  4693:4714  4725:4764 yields 1.0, 4.01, 3.9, 4.18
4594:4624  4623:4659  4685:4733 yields 0.2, 4.25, 4.16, 4.05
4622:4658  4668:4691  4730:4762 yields 0.6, 4.15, 4.07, 4.22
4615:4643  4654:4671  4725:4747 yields -0.2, 4.24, 4.26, 4.13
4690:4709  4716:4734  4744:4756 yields -0.5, 3.94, 4.28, 4.38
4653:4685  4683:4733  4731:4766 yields 1.5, 4.2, 4.05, 4.16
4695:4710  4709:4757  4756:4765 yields -3.8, 3.87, 4.22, 3.95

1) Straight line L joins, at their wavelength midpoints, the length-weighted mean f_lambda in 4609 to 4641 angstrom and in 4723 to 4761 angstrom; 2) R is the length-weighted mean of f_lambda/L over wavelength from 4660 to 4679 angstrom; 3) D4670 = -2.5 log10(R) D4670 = 0.01 mag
